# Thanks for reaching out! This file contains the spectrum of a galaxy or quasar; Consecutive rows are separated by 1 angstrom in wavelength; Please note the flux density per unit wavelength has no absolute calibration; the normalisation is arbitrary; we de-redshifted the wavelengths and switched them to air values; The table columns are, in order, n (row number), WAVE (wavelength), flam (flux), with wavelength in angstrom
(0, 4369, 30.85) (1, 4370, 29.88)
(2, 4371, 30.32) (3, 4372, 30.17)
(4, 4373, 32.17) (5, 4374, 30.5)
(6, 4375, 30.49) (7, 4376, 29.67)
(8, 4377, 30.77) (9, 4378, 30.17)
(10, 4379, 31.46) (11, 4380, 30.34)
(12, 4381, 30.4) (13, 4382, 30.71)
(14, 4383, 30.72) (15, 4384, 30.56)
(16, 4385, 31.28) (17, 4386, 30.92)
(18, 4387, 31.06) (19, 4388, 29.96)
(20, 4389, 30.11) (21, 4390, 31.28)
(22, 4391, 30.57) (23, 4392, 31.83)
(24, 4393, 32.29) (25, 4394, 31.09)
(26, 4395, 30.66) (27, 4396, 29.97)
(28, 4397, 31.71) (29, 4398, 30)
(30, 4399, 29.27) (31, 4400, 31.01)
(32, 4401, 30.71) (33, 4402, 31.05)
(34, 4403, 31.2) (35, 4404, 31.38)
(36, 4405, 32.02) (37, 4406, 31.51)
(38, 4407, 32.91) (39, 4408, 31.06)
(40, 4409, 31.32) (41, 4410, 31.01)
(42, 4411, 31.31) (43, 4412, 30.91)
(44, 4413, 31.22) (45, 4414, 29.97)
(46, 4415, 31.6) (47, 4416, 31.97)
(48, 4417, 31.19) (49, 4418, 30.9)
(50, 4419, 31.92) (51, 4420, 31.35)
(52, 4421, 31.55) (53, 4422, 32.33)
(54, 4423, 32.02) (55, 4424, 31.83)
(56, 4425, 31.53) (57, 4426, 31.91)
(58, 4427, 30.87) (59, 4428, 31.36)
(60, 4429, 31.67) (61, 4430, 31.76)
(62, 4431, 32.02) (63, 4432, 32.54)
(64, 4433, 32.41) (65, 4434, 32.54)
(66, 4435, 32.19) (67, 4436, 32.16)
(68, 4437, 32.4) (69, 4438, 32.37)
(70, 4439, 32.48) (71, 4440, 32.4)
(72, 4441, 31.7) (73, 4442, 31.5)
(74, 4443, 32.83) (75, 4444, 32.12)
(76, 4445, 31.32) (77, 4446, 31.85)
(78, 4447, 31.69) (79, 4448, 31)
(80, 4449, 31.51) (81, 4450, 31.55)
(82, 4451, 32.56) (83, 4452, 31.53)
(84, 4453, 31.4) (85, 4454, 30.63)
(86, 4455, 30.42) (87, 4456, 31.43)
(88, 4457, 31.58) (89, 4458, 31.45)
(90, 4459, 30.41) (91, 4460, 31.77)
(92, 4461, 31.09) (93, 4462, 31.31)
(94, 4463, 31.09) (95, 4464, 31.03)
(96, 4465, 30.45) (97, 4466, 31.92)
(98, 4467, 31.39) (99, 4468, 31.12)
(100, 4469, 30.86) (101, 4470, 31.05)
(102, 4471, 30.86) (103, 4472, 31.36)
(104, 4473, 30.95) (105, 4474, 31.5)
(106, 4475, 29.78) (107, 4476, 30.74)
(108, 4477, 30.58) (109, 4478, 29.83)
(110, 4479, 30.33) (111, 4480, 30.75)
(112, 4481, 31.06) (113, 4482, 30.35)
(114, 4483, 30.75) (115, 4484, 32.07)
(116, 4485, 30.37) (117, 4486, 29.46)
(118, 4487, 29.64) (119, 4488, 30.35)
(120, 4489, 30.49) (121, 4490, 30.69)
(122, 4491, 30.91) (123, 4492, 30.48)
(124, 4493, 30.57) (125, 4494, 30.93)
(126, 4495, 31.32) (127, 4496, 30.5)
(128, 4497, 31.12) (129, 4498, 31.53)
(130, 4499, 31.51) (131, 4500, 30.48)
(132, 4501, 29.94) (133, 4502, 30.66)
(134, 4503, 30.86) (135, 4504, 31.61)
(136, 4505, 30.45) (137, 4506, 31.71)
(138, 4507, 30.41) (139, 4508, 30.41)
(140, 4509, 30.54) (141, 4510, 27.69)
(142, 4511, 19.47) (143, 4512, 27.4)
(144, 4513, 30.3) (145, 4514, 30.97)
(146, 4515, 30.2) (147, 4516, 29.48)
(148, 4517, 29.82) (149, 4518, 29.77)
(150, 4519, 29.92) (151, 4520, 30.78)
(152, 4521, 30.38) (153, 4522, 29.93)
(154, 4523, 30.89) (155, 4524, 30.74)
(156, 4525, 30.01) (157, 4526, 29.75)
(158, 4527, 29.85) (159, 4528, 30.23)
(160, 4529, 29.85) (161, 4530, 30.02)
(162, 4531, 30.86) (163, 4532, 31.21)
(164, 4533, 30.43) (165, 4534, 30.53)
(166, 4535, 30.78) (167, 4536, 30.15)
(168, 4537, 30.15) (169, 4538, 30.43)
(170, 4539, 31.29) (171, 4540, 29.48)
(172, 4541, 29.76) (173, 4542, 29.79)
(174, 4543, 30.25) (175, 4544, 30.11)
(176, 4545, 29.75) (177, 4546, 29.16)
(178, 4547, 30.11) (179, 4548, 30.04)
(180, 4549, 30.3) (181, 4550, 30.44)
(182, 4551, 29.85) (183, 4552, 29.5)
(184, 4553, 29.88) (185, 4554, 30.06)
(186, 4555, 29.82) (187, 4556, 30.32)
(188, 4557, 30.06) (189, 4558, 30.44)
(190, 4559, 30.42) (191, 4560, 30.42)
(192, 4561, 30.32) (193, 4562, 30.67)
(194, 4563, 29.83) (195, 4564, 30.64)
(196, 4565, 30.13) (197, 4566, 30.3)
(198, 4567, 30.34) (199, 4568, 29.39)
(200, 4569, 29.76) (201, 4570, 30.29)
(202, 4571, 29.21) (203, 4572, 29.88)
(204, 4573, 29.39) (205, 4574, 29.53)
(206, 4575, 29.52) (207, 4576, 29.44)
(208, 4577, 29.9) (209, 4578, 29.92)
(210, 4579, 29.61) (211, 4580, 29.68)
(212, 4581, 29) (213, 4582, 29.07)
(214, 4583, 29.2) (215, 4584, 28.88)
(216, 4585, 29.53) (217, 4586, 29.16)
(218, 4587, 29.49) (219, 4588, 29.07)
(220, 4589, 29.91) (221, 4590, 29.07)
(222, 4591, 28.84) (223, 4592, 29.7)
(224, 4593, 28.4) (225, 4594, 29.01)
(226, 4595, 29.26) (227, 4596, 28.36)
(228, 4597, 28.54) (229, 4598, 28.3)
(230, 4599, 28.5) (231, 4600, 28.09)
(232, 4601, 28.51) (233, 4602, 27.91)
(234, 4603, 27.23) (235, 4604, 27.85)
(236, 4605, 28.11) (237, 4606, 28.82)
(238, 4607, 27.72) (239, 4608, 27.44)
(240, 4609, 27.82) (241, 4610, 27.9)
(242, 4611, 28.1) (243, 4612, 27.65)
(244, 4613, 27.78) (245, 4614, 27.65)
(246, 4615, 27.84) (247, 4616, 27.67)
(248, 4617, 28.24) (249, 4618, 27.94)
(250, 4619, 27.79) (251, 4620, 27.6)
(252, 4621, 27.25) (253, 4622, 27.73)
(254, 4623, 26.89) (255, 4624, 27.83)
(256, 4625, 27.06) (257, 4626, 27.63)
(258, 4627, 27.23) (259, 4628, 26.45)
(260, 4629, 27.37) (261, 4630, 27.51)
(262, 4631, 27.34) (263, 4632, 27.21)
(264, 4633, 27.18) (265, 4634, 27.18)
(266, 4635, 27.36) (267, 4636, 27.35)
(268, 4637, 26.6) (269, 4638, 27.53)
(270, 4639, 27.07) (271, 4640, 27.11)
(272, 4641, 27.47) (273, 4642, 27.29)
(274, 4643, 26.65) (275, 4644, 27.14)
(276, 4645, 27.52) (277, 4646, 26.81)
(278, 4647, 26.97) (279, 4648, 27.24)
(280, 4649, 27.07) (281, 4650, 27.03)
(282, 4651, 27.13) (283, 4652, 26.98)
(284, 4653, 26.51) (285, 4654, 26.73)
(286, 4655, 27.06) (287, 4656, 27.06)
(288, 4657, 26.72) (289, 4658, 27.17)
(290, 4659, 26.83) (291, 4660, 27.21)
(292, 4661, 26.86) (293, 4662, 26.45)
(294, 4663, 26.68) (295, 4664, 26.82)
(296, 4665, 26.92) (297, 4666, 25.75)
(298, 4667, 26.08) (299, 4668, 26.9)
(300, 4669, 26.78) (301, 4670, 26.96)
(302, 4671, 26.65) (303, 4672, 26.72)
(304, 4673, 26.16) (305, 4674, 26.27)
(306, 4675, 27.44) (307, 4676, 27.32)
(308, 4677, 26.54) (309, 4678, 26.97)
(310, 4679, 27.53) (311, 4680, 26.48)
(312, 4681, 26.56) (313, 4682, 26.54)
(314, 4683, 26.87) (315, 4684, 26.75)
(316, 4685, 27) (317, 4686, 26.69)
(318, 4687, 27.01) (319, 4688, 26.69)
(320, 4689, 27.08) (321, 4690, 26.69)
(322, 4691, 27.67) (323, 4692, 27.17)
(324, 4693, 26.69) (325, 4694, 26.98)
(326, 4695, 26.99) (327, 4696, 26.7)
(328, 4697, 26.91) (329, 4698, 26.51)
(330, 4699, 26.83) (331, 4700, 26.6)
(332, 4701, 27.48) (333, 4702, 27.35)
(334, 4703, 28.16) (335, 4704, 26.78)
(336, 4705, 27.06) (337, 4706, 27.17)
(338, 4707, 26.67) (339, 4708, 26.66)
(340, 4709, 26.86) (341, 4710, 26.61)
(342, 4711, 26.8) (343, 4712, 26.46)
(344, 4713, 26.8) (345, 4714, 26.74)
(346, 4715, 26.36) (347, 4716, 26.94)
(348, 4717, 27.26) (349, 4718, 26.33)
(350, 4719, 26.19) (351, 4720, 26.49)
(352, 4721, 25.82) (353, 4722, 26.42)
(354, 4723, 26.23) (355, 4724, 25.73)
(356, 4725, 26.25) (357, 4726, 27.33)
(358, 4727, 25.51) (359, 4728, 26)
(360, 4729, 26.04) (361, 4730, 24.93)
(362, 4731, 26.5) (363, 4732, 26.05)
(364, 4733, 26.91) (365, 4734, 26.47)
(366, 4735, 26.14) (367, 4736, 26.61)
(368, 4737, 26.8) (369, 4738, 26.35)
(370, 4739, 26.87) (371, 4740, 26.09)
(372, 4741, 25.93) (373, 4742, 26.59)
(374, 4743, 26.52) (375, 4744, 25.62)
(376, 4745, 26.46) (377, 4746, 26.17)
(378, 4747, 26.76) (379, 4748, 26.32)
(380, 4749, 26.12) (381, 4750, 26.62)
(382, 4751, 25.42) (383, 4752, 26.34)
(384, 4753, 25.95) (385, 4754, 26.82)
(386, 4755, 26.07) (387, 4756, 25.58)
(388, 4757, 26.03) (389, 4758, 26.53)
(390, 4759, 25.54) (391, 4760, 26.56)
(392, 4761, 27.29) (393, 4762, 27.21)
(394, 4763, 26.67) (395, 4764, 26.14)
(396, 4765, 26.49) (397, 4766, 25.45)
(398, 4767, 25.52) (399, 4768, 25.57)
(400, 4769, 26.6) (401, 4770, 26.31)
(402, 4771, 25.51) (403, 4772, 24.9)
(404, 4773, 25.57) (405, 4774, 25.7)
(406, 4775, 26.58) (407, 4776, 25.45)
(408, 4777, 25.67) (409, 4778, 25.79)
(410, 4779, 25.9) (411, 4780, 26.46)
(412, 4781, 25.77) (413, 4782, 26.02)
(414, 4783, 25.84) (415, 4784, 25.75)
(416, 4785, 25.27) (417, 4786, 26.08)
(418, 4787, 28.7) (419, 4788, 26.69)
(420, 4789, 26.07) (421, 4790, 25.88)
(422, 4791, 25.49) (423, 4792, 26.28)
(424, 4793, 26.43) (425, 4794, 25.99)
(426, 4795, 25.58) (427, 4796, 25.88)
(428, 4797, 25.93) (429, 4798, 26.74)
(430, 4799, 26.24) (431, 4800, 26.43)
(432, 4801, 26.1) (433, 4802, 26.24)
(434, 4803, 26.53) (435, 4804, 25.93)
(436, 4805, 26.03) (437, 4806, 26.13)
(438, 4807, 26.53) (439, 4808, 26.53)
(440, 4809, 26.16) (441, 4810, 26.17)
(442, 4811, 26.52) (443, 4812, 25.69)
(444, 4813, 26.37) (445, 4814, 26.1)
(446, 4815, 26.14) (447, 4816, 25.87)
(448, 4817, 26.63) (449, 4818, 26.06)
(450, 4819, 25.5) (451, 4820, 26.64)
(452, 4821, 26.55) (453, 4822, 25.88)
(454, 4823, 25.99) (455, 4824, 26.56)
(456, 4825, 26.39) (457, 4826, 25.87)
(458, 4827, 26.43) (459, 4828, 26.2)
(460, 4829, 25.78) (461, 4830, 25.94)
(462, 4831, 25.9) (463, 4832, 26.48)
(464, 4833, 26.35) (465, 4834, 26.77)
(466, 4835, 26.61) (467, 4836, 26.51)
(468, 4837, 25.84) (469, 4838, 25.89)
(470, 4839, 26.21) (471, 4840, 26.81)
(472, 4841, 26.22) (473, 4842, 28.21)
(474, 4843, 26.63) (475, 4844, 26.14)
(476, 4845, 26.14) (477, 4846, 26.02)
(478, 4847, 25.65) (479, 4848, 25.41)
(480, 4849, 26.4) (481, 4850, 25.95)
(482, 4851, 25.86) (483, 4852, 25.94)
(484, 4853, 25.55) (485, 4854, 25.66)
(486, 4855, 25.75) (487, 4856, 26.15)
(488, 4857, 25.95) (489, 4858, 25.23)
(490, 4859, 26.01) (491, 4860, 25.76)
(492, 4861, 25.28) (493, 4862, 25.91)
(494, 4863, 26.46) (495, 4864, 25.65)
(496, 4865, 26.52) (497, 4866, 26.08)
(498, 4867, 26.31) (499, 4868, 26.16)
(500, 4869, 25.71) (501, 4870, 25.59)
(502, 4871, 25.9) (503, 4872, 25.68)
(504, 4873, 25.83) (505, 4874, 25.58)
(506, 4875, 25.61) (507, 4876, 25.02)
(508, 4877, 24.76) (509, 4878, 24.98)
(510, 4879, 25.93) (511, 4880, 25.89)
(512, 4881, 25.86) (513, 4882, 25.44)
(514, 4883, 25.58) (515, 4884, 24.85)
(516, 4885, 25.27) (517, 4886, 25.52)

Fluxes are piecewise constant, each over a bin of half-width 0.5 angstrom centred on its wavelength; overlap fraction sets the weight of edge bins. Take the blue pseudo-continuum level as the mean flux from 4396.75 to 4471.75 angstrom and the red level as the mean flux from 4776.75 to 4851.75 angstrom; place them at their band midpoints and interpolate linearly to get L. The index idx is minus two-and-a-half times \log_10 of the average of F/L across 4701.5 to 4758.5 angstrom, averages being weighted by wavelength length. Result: 0.038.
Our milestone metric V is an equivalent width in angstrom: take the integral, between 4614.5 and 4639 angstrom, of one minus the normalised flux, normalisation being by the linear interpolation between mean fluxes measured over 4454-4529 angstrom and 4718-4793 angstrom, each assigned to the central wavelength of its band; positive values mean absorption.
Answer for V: 0.7 angstrom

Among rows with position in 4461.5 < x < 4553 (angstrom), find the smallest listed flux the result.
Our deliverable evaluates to 19.47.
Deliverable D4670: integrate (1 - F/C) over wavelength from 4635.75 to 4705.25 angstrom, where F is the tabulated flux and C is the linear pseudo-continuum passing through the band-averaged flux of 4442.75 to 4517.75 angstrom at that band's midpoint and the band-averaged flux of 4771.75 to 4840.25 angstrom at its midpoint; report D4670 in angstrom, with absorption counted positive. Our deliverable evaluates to 2.76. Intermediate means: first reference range 30.7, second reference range 26.1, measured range 26.9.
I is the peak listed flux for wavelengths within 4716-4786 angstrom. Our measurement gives 27.33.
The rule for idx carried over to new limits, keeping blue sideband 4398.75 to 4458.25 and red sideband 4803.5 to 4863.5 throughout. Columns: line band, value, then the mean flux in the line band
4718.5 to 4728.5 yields 0.06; 26.2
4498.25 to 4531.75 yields 0.02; 29.9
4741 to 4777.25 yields 0.04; 26.1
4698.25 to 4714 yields 0.04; 26.9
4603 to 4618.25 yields 0.05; 27.9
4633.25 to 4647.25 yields 0.06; 27.2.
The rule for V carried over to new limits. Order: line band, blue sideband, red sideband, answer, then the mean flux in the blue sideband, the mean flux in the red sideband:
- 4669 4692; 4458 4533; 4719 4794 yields 0.47 angstrom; 30.4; 26.2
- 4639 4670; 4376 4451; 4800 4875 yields 1.62 angstrom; 31.4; 26.1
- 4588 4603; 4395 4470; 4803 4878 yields 0.31 angstrom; 31.5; 26.1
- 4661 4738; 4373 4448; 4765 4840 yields 2.28 angstrom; 31.3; 26.1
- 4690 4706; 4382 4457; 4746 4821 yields 0.20 angstrom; 31.4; 26.1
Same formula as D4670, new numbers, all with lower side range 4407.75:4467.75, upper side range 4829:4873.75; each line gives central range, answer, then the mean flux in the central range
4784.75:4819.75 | 0.67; 26.2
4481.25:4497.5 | 0.14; 30.6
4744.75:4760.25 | 0.67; 26.2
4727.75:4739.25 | 0.55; 26.3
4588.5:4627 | 1.60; 28.1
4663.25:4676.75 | 0.86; 26.7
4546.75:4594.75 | 0.10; 29.7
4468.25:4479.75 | 0.14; 30.7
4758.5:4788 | 1.10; 26.1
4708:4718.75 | 0.46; 26.7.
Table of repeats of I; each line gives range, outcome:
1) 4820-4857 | 28.21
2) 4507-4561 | 31.29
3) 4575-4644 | 29.92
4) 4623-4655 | 27.83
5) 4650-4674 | 27.21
